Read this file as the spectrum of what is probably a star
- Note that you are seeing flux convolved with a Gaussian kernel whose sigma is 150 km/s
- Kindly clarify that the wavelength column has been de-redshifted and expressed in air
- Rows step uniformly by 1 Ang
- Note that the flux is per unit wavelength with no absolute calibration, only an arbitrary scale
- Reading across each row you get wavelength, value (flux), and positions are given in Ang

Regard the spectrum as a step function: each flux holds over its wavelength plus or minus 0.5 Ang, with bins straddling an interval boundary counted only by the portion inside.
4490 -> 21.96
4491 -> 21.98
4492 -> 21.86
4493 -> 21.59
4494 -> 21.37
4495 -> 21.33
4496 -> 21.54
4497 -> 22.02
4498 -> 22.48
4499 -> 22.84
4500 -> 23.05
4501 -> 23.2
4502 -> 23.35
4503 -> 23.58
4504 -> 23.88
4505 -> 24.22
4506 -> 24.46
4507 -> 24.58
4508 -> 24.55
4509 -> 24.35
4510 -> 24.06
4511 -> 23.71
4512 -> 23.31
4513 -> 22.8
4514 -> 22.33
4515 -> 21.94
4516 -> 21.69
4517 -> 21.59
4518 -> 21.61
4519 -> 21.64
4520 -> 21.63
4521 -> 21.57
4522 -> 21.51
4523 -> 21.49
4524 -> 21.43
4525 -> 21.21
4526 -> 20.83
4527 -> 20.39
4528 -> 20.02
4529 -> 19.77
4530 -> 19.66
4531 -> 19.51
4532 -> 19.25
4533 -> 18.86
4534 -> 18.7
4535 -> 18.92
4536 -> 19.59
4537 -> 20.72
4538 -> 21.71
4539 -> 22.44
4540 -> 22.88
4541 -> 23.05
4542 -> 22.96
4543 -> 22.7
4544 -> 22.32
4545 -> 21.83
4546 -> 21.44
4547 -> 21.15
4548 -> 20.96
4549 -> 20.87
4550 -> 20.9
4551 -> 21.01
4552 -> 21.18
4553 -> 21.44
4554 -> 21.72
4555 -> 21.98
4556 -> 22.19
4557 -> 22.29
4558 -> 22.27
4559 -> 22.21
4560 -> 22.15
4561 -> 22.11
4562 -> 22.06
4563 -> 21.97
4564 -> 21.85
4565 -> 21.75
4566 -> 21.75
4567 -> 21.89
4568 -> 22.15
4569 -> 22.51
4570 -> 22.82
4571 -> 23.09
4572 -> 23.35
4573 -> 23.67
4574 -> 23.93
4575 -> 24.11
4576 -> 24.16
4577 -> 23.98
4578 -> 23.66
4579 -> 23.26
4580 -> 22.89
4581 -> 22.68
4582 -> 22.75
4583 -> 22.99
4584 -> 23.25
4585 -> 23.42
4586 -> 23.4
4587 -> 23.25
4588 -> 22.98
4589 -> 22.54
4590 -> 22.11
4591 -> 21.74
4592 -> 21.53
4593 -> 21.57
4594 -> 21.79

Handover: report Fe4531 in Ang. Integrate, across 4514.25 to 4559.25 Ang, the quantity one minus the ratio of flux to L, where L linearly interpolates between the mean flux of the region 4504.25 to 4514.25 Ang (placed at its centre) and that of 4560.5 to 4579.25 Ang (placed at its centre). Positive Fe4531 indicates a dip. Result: 4.19 Ang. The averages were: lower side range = 23.9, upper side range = 22.8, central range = 21.2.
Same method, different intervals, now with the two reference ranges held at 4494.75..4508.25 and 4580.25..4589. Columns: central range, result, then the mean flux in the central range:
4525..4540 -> 1.94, 20.2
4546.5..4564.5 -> 1.11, 21.7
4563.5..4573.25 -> 0.27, 22.5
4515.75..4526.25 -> 0.77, 21.5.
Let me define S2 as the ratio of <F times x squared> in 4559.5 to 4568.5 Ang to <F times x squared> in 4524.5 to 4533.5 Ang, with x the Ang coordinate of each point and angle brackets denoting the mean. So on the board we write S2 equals 1.12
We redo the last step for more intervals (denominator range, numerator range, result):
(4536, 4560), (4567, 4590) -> 1.08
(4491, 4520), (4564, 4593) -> 1.04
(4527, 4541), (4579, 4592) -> 1.15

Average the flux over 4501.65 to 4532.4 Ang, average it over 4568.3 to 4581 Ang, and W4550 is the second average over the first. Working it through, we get 1.1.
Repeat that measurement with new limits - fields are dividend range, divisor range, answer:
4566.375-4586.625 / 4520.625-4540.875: 1.13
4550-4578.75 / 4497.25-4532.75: 1.01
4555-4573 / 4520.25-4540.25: 1.09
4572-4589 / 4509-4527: 1.06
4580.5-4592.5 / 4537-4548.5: 1.03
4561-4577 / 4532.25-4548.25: 1.07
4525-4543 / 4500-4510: 0.86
